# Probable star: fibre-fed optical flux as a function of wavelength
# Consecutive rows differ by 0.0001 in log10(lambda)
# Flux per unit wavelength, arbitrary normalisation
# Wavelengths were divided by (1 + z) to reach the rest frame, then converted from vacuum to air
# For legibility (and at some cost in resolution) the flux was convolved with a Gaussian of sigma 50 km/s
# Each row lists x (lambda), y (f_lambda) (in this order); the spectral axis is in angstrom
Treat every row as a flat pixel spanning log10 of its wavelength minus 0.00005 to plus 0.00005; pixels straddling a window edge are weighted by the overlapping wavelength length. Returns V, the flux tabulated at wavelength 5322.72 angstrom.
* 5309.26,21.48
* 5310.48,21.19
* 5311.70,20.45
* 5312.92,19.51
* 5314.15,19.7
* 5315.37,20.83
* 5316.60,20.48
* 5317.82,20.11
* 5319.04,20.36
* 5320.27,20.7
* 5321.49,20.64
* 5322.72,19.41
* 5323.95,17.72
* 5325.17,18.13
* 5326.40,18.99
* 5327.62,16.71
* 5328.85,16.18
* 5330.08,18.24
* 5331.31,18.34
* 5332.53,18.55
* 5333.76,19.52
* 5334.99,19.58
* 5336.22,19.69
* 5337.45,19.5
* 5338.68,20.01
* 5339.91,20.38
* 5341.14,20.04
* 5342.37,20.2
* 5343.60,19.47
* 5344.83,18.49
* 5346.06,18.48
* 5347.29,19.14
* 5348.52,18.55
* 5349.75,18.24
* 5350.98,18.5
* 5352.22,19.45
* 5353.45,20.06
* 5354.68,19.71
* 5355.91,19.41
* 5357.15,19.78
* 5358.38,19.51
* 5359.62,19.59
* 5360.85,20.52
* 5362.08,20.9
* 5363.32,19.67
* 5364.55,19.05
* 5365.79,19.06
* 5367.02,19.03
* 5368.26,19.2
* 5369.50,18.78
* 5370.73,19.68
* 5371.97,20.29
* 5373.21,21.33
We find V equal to 19.41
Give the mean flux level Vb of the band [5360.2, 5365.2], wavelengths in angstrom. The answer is 20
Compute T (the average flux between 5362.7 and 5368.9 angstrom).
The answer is 19.2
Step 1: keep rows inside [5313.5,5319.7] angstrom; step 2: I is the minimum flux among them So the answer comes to 19.7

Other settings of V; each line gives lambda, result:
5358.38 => 19.51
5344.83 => 18.49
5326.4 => 18.99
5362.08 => 20.9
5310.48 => 21.19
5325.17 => 18.13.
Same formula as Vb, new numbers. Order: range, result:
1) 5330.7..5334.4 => 18.8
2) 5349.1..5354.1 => 19.1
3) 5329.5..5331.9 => 18.3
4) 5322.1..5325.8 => 18.4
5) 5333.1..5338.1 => 19.5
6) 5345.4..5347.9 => 18.8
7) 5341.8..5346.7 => 19.2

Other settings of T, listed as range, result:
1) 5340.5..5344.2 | 19.9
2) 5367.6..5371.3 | 19.2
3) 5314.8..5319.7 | 20.4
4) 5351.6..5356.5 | 19.7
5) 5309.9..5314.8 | 20.2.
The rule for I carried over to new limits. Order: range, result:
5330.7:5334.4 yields 18.34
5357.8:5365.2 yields 19.05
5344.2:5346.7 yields 18.48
